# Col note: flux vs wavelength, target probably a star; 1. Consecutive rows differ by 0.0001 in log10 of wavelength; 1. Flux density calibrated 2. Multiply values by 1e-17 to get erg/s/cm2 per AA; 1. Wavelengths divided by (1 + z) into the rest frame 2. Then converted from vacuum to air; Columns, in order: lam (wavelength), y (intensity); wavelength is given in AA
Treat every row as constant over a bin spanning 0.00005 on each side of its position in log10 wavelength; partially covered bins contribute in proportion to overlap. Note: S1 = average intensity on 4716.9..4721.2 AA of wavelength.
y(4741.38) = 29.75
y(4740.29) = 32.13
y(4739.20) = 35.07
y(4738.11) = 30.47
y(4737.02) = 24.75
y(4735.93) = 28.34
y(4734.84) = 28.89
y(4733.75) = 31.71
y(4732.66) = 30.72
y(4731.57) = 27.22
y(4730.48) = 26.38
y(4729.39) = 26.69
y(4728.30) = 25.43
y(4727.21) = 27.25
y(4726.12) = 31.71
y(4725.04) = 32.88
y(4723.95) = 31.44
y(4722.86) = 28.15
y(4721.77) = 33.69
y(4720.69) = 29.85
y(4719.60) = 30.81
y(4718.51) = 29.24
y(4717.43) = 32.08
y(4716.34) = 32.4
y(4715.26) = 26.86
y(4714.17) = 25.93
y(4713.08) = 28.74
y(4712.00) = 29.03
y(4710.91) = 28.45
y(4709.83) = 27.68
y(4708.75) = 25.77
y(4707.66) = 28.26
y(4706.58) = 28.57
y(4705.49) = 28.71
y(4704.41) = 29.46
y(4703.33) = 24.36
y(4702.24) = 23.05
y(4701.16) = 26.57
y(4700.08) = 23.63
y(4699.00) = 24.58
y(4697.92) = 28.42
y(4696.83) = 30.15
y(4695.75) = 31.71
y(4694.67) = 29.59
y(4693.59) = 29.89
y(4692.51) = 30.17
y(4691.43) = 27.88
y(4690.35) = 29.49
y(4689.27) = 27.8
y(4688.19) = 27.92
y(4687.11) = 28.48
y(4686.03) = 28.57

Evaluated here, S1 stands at 30.5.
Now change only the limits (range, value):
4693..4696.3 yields 30.4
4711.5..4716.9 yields 28.6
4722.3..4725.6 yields 30.9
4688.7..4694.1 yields 29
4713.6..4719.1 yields 29.3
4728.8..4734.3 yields 28.5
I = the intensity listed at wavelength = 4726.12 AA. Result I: 31.71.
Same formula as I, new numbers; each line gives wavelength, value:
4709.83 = 27.68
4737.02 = 24.75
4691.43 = 27.88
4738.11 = 30.47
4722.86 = 28.15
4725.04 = 32.88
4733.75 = 31.71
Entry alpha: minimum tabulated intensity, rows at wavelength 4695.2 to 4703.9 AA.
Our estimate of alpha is 23.05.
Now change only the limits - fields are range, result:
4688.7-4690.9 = 27.8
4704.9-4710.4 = 25.77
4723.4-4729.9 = 25.43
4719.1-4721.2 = 29.85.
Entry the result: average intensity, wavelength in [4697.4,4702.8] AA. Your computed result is 25.2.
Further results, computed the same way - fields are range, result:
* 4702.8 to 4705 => 27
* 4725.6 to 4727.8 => 29.3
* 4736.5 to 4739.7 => 30.1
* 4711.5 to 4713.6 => 29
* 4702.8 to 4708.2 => 27.9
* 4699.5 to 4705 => 25.5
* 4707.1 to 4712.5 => 27.8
